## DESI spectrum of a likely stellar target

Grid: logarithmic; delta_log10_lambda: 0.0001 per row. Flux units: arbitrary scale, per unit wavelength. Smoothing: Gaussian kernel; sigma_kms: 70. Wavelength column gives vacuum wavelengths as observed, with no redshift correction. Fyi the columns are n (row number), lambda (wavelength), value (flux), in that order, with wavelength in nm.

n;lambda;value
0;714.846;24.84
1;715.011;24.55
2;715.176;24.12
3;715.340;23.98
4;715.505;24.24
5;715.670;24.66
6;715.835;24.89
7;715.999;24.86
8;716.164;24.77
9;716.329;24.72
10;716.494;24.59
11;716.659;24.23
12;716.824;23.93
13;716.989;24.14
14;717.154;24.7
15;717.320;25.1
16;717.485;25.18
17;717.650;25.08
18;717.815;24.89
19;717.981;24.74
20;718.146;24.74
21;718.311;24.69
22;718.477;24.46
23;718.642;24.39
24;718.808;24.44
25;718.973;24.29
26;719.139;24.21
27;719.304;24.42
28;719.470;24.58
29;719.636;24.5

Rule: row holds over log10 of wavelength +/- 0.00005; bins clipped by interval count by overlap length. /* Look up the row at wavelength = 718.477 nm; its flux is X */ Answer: 24.46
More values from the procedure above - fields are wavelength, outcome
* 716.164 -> 24.77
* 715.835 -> 24.89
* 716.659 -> 24.23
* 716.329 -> 24.72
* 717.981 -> 24.74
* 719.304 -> 24.42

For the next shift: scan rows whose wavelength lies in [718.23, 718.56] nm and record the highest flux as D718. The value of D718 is 24.69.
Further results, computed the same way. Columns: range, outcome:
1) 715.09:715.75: 24.66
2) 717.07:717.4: 25.1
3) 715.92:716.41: 24.86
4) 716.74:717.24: 24.7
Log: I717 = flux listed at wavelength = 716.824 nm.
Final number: 23.93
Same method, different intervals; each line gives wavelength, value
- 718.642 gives 24.39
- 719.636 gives 24.5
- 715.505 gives 24.24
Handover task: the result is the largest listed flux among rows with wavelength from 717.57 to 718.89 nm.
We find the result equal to 25.08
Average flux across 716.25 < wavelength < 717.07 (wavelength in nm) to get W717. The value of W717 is 24.3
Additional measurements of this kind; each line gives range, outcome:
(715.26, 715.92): 24.5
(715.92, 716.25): 24.8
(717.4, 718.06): 25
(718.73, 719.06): 24.4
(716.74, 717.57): 24.6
